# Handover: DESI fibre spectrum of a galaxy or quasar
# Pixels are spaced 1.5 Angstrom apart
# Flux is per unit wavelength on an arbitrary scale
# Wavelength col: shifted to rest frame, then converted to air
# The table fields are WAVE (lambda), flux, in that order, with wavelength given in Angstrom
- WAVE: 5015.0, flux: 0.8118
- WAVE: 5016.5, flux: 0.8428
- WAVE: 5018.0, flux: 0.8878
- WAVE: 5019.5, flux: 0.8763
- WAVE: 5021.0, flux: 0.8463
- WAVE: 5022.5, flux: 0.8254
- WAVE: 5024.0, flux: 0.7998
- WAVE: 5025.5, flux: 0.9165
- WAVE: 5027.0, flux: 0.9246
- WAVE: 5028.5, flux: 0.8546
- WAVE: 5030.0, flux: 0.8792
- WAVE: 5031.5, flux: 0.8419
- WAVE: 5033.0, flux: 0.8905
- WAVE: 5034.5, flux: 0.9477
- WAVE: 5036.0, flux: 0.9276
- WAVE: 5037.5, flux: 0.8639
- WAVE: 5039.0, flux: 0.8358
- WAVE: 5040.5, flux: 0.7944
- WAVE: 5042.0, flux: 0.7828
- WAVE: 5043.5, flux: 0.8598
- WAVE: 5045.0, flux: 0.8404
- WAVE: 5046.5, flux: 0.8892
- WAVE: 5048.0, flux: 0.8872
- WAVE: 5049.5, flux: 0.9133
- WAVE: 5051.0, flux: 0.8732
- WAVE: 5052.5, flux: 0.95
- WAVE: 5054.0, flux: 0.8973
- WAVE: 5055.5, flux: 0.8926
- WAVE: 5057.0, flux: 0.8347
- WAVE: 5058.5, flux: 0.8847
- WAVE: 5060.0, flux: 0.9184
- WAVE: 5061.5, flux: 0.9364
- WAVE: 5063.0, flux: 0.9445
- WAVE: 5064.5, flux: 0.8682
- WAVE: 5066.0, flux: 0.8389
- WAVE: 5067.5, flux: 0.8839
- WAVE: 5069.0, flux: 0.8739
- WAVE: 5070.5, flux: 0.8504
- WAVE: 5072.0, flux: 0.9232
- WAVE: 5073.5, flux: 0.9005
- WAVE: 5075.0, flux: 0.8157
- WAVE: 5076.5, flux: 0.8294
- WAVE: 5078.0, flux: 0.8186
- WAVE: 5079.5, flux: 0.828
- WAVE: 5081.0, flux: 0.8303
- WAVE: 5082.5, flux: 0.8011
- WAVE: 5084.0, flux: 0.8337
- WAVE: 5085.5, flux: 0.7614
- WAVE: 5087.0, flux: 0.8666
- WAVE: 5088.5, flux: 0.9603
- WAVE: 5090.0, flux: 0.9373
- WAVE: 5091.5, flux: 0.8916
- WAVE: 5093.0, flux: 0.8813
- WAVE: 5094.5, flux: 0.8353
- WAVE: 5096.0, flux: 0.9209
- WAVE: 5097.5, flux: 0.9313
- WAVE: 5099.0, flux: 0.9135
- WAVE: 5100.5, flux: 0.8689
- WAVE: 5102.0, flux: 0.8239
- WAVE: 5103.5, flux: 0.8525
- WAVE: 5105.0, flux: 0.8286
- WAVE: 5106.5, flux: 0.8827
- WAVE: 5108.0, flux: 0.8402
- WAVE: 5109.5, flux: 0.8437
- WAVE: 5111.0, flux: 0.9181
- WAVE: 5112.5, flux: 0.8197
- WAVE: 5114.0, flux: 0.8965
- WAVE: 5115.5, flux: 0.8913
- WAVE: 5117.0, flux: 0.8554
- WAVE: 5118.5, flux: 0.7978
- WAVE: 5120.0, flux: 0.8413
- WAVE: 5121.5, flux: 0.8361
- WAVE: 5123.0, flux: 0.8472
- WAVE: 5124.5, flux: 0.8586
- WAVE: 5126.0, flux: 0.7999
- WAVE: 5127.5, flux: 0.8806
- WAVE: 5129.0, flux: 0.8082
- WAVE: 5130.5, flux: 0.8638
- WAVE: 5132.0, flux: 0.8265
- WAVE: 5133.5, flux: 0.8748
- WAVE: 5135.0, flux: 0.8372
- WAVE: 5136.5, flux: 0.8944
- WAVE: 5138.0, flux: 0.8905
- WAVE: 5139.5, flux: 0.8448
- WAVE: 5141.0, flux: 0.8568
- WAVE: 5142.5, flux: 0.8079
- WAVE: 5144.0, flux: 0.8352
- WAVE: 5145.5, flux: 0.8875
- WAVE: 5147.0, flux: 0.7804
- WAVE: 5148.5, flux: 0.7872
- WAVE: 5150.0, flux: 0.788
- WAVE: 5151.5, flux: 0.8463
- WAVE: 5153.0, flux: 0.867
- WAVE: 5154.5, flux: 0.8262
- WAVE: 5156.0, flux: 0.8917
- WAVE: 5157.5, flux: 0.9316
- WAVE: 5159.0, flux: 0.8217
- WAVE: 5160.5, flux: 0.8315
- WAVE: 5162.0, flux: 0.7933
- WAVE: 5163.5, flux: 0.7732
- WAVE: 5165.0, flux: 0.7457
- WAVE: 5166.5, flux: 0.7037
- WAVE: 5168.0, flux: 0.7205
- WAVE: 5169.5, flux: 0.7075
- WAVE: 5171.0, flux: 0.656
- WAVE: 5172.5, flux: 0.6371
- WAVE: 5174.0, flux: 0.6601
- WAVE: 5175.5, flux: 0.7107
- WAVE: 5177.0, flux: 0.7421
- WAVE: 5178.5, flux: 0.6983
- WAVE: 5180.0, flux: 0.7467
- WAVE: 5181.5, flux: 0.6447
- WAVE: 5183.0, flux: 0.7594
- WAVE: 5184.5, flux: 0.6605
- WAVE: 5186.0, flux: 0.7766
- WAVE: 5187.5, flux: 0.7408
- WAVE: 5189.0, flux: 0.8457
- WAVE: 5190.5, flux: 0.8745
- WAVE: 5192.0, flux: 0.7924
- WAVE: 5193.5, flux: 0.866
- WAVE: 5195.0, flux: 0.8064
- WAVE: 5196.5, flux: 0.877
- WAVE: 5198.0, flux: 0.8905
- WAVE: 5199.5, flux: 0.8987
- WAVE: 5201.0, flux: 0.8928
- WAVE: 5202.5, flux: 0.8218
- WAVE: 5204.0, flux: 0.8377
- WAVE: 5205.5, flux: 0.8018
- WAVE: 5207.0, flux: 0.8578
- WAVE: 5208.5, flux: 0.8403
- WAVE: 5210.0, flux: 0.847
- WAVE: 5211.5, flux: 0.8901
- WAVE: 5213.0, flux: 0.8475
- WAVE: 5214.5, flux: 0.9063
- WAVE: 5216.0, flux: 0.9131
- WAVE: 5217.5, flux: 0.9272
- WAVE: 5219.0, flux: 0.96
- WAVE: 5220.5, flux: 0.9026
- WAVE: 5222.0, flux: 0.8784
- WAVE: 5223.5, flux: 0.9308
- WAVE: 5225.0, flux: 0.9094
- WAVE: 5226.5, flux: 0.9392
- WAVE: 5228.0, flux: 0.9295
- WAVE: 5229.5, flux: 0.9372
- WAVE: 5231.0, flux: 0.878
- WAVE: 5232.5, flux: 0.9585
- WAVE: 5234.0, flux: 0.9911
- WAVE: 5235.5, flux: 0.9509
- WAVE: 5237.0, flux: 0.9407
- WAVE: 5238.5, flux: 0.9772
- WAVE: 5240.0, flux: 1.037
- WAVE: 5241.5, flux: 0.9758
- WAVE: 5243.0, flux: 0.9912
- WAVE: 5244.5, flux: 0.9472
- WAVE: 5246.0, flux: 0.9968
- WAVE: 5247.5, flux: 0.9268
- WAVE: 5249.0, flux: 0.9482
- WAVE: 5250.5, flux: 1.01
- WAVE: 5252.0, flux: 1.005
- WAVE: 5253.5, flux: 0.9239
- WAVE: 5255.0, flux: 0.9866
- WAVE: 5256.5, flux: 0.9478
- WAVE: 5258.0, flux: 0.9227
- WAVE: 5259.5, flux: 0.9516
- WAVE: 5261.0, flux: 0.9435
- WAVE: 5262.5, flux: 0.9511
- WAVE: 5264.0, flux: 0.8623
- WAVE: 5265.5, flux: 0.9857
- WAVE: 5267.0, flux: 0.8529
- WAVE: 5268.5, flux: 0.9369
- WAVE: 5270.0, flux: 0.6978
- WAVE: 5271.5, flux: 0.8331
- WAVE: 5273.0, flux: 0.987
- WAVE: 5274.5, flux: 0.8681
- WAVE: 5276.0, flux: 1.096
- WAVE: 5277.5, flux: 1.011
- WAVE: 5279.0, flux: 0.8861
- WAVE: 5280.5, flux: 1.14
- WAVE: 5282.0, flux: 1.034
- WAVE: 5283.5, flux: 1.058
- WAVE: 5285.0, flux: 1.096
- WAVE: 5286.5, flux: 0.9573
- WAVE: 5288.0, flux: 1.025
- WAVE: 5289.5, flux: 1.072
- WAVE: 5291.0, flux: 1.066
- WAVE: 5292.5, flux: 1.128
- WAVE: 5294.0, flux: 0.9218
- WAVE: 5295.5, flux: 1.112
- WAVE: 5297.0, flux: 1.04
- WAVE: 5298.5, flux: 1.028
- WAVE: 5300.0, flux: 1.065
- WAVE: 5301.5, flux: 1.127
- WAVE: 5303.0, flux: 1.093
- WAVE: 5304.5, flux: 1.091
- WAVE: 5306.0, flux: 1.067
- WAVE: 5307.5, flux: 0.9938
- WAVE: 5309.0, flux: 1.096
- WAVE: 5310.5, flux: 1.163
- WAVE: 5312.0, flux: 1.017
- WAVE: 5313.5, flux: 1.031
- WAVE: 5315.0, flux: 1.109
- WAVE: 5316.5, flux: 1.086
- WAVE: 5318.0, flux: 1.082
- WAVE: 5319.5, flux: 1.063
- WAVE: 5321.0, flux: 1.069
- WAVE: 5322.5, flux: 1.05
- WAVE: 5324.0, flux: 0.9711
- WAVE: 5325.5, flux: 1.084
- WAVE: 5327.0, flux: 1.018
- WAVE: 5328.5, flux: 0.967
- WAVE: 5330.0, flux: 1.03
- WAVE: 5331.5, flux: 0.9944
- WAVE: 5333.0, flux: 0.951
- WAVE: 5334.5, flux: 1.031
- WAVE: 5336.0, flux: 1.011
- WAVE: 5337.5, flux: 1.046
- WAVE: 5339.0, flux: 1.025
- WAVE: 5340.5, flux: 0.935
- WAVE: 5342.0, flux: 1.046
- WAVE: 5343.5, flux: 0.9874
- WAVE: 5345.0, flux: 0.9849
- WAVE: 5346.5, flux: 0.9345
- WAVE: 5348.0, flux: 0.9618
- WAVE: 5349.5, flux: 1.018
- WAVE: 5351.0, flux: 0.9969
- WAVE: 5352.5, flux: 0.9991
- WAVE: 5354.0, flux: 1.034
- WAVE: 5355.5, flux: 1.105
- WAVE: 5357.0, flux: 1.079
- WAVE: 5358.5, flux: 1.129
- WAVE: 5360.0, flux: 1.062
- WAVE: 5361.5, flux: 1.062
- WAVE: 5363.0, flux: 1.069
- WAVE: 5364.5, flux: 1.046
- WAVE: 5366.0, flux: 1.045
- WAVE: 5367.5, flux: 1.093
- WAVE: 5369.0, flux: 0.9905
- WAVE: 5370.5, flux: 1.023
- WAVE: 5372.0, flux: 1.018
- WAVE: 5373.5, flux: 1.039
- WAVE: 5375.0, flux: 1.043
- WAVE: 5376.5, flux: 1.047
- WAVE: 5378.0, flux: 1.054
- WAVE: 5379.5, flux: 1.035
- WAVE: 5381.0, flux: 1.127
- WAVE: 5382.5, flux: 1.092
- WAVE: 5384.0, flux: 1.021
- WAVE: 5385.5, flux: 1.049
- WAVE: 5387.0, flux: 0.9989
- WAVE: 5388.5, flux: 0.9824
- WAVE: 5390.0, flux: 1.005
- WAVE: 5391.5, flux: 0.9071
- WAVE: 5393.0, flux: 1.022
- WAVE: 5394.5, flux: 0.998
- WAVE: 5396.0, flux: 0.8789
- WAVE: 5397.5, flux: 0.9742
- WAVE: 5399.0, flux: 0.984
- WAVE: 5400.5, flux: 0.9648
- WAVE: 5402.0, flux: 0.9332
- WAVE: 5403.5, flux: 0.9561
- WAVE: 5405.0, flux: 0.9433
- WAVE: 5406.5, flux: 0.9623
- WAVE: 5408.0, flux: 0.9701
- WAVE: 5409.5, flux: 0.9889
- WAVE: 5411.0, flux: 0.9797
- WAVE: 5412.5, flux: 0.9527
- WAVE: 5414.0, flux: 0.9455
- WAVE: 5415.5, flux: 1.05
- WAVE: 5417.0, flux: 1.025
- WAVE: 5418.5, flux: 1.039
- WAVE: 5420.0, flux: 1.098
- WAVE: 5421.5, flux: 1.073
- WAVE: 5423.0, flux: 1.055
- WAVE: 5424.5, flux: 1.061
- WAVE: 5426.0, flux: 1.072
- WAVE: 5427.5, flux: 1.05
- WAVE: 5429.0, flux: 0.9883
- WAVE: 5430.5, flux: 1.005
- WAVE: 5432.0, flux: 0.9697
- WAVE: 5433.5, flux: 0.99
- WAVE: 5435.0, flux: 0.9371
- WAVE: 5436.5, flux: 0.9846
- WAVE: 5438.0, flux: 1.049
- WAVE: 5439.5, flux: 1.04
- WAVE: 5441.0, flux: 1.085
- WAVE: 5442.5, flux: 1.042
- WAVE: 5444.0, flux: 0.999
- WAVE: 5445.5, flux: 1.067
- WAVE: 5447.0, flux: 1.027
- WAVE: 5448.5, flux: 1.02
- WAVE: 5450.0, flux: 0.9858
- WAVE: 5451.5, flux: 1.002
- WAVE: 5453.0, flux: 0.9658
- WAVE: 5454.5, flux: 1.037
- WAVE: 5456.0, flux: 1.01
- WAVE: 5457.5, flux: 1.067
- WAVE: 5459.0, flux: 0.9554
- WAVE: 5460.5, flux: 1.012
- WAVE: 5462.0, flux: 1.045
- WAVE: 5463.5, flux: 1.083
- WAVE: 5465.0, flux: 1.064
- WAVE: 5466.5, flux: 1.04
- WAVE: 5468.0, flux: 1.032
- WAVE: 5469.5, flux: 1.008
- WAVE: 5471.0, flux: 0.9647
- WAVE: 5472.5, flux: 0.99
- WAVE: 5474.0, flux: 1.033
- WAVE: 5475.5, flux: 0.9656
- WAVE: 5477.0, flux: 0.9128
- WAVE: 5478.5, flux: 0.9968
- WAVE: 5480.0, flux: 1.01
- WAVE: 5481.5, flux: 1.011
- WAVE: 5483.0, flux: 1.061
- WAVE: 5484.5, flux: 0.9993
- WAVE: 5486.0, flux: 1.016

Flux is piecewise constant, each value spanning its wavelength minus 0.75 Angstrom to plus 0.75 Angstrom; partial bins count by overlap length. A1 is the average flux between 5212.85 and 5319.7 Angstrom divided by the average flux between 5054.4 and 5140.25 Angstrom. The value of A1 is 1.1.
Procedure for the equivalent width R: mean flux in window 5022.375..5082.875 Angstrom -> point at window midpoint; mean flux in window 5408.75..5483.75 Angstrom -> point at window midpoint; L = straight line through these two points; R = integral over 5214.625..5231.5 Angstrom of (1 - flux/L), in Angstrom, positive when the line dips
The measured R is 0.28 Angstrom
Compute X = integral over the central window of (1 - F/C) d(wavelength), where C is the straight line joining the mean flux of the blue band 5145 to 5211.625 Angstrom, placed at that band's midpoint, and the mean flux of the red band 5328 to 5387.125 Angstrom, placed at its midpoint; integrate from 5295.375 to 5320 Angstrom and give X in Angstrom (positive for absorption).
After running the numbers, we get -2.8 Angstrom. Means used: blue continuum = 0.794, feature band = 1.07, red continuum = 1.03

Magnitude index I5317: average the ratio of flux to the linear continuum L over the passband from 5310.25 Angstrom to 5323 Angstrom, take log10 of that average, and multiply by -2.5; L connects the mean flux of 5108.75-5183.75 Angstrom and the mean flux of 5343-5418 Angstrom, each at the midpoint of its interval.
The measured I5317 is -0.12 mag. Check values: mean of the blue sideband 0.808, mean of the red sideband 1.01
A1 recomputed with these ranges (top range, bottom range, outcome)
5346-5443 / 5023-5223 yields 1.21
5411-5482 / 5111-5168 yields 1.22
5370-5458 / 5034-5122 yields 1.16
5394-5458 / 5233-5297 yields 1.03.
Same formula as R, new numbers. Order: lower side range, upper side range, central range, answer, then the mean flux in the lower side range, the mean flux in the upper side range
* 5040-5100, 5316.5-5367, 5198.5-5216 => 1.7 Angstrom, 0.873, 1.03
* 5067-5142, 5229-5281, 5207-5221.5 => 0.5 Angstrom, 0.859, 0.949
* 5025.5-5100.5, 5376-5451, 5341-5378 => -1.7 Angstrom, 0.875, 1.01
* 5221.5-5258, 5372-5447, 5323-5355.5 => -0.5 Angstrom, 0.955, 1.01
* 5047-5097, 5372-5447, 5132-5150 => 1.2 Angstrom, 0.876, 1.01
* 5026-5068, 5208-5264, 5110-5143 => 1.9 Angstrom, 0.881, 0.938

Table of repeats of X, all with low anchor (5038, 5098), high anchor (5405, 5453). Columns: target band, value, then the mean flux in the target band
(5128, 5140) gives 0.5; 0.856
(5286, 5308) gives -2.1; 1.05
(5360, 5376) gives -0.9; 1.04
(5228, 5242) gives -0.3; 0.959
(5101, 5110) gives 0.4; 0.846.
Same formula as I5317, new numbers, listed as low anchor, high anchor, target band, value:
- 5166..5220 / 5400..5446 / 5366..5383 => -0.092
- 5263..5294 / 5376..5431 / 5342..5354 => 0.005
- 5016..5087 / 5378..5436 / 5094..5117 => 0.020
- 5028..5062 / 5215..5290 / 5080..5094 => 0.040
